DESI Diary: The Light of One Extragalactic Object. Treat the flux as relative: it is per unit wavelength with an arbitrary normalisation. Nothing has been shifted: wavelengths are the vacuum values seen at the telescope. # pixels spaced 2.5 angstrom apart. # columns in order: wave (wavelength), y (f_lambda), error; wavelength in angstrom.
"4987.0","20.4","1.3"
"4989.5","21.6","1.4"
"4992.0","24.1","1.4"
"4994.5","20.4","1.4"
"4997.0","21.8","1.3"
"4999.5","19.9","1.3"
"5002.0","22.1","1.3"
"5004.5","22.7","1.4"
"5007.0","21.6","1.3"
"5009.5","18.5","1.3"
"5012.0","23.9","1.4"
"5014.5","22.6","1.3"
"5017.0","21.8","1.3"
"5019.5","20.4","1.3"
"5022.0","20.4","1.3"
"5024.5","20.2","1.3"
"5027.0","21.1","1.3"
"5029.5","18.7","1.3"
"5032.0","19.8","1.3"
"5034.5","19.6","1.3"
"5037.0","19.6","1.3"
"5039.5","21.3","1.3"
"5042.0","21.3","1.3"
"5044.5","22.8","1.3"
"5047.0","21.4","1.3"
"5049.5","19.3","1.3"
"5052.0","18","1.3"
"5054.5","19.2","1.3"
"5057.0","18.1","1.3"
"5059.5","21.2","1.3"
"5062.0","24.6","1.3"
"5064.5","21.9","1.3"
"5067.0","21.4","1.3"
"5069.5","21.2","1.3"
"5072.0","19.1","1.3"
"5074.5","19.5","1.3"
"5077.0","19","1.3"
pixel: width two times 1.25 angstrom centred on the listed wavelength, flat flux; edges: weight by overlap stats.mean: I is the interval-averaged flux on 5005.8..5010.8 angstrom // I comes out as 20.1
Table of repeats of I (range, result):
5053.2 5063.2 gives 20.7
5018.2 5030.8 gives 20.2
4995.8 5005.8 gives 21.6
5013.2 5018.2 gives 22.2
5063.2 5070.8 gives 21.5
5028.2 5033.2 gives 19.3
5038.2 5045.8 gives 21.8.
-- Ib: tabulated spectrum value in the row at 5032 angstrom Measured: 19.8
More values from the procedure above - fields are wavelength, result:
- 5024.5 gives 20.2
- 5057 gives 18.1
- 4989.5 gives 21.6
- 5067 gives 21.4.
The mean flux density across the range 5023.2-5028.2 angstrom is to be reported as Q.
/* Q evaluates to 20.6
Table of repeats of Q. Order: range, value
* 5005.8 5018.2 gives 21.7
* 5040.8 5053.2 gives 20.6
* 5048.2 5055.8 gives 18.8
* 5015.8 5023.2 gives 20.9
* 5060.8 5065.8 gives 23.2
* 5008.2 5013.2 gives 21.2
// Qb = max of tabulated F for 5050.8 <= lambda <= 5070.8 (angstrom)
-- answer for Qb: 24.6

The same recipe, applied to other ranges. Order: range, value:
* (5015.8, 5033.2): 21.8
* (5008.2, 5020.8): 23.9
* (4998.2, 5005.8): 22.7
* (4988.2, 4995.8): 24.1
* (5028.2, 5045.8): 22.8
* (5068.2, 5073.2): 21.2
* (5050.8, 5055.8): 19.2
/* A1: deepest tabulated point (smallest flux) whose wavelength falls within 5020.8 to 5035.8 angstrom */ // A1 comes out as 18.7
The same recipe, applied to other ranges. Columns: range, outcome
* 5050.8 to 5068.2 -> 18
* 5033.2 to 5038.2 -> 19.6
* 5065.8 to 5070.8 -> 21.2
